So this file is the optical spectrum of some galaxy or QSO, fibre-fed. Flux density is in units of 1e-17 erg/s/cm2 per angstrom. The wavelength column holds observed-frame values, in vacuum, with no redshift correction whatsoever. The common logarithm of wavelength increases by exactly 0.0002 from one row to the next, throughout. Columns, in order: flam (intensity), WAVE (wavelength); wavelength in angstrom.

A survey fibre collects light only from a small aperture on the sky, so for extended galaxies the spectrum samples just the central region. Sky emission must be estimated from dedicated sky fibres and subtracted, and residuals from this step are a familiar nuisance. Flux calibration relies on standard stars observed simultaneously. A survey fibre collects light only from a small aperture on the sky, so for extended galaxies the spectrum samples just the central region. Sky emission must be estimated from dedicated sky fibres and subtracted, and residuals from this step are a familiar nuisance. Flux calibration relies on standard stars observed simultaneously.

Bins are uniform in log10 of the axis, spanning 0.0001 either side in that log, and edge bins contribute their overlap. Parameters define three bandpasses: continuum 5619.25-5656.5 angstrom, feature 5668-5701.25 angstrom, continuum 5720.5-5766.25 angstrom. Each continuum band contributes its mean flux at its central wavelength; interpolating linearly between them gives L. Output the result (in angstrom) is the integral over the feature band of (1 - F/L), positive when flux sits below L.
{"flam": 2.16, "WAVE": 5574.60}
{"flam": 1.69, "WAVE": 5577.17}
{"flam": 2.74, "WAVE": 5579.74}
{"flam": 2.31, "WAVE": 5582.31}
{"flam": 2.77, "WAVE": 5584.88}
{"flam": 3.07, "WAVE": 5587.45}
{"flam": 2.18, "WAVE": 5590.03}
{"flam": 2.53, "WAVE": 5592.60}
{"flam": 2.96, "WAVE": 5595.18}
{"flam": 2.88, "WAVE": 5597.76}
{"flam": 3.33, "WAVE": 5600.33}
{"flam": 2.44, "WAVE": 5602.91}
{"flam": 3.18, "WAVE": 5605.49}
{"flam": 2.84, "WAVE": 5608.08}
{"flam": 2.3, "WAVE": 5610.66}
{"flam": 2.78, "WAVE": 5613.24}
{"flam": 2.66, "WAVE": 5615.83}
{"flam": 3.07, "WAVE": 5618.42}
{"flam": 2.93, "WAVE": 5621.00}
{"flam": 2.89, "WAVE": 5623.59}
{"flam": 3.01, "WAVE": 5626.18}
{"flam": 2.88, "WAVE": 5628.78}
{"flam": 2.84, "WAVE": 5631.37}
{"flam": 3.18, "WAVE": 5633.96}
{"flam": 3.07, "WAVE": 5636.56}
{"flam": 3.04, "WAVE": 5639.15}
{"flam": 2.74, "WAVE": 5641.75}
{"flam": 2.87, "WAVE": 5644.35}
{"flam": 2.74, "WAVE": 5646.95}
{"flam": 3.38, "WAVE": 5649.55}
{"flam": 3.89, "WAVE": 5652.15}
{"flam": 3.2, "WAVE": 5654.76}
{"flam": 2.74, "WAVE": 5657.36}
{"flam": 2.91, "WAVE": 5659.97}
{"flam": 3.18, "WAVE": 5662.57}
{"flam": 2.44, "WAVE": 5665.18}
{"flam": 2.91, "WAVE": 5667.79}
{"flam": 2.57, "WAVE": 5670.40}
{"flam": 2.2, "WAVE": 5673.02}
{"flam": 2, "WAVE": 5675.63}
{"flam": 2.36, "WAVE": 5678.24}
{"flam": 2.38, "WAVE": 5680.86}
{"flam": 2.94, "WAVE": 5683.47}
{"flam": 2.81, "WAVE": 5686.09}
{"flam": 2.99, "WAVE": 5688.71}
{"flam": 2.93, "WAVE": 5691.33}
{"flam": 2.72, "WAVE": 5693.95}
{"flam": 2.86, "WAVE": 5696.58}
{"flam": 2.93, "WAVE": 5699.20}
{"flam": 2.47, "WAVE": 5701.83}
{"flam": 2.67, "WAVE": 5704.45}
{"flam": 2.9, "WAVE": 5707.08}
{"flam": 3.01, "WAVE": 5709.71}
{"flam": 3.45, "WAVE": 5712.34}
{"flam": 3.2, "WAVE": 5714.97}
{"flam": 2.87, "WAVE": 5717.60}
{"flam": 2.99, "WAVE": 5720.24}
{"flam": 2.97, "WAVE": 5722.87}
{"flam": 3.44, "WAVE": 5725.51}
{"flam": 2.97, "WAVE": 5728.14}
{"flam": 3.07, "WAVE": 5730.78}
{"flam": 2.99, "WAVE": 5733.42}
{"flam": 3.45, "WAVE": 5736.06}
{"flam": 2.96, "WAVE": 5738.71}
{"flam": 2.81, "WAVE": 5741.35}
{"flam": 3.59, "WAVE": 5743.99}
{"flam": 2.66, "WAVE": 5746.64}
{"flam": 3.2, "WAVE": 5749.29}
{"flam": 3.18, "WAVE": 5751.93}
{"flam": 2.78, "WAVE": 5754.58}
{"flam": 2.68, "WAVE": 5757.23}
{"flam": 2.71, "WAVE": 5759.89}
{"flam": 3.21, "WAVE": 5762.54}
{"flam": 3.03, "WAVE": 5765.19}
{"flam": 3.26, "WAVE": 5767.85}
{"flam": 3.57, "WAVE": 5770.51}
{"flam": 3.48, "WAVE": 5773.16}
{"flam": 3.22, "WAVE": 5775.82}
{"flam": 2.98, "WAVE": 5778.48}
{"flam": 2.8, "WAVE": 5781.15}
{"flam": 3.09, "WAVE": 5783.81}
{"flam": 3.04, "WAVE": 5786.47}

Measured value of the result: 4.3 angstrom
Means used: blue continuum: 3.04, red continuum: 3.04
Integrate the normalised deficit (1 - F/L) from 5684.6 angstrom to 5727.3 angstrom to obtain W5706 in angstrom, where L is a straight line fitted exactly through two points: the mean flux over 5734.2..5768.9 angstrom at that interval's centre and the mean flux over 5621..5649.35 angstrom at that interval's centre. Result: 0.7 angstrom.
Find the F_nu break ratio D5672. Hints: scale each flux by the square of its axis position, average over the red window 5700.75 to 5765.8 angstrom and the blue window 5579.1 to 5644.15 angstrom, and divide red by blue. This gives 1.11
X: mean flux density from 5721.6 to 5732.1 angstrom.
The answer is 3.11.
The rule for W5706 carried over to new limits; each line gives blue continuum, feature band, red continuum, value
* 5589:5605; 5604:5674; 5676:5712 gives -3.8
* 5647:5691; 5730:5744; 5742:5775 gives -0.3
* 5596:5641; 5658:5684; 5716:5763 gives 3.3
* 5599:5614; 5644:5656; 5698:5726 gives -1.5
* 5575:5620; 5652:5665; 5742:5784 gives -1.0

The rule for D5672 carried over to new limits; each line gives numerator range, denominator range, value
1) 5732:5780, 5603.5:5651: 1.11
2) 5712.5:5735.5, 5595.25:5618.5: 1.14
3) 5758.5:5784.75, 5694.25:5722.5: 1.09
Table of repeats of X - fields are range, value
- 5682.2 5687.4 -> 2.87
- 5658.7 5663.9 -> 3.05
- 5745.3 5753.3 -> 3.01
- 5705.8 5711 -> 2.95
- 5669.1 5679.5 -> 2.28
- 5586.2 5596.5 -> 2.68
